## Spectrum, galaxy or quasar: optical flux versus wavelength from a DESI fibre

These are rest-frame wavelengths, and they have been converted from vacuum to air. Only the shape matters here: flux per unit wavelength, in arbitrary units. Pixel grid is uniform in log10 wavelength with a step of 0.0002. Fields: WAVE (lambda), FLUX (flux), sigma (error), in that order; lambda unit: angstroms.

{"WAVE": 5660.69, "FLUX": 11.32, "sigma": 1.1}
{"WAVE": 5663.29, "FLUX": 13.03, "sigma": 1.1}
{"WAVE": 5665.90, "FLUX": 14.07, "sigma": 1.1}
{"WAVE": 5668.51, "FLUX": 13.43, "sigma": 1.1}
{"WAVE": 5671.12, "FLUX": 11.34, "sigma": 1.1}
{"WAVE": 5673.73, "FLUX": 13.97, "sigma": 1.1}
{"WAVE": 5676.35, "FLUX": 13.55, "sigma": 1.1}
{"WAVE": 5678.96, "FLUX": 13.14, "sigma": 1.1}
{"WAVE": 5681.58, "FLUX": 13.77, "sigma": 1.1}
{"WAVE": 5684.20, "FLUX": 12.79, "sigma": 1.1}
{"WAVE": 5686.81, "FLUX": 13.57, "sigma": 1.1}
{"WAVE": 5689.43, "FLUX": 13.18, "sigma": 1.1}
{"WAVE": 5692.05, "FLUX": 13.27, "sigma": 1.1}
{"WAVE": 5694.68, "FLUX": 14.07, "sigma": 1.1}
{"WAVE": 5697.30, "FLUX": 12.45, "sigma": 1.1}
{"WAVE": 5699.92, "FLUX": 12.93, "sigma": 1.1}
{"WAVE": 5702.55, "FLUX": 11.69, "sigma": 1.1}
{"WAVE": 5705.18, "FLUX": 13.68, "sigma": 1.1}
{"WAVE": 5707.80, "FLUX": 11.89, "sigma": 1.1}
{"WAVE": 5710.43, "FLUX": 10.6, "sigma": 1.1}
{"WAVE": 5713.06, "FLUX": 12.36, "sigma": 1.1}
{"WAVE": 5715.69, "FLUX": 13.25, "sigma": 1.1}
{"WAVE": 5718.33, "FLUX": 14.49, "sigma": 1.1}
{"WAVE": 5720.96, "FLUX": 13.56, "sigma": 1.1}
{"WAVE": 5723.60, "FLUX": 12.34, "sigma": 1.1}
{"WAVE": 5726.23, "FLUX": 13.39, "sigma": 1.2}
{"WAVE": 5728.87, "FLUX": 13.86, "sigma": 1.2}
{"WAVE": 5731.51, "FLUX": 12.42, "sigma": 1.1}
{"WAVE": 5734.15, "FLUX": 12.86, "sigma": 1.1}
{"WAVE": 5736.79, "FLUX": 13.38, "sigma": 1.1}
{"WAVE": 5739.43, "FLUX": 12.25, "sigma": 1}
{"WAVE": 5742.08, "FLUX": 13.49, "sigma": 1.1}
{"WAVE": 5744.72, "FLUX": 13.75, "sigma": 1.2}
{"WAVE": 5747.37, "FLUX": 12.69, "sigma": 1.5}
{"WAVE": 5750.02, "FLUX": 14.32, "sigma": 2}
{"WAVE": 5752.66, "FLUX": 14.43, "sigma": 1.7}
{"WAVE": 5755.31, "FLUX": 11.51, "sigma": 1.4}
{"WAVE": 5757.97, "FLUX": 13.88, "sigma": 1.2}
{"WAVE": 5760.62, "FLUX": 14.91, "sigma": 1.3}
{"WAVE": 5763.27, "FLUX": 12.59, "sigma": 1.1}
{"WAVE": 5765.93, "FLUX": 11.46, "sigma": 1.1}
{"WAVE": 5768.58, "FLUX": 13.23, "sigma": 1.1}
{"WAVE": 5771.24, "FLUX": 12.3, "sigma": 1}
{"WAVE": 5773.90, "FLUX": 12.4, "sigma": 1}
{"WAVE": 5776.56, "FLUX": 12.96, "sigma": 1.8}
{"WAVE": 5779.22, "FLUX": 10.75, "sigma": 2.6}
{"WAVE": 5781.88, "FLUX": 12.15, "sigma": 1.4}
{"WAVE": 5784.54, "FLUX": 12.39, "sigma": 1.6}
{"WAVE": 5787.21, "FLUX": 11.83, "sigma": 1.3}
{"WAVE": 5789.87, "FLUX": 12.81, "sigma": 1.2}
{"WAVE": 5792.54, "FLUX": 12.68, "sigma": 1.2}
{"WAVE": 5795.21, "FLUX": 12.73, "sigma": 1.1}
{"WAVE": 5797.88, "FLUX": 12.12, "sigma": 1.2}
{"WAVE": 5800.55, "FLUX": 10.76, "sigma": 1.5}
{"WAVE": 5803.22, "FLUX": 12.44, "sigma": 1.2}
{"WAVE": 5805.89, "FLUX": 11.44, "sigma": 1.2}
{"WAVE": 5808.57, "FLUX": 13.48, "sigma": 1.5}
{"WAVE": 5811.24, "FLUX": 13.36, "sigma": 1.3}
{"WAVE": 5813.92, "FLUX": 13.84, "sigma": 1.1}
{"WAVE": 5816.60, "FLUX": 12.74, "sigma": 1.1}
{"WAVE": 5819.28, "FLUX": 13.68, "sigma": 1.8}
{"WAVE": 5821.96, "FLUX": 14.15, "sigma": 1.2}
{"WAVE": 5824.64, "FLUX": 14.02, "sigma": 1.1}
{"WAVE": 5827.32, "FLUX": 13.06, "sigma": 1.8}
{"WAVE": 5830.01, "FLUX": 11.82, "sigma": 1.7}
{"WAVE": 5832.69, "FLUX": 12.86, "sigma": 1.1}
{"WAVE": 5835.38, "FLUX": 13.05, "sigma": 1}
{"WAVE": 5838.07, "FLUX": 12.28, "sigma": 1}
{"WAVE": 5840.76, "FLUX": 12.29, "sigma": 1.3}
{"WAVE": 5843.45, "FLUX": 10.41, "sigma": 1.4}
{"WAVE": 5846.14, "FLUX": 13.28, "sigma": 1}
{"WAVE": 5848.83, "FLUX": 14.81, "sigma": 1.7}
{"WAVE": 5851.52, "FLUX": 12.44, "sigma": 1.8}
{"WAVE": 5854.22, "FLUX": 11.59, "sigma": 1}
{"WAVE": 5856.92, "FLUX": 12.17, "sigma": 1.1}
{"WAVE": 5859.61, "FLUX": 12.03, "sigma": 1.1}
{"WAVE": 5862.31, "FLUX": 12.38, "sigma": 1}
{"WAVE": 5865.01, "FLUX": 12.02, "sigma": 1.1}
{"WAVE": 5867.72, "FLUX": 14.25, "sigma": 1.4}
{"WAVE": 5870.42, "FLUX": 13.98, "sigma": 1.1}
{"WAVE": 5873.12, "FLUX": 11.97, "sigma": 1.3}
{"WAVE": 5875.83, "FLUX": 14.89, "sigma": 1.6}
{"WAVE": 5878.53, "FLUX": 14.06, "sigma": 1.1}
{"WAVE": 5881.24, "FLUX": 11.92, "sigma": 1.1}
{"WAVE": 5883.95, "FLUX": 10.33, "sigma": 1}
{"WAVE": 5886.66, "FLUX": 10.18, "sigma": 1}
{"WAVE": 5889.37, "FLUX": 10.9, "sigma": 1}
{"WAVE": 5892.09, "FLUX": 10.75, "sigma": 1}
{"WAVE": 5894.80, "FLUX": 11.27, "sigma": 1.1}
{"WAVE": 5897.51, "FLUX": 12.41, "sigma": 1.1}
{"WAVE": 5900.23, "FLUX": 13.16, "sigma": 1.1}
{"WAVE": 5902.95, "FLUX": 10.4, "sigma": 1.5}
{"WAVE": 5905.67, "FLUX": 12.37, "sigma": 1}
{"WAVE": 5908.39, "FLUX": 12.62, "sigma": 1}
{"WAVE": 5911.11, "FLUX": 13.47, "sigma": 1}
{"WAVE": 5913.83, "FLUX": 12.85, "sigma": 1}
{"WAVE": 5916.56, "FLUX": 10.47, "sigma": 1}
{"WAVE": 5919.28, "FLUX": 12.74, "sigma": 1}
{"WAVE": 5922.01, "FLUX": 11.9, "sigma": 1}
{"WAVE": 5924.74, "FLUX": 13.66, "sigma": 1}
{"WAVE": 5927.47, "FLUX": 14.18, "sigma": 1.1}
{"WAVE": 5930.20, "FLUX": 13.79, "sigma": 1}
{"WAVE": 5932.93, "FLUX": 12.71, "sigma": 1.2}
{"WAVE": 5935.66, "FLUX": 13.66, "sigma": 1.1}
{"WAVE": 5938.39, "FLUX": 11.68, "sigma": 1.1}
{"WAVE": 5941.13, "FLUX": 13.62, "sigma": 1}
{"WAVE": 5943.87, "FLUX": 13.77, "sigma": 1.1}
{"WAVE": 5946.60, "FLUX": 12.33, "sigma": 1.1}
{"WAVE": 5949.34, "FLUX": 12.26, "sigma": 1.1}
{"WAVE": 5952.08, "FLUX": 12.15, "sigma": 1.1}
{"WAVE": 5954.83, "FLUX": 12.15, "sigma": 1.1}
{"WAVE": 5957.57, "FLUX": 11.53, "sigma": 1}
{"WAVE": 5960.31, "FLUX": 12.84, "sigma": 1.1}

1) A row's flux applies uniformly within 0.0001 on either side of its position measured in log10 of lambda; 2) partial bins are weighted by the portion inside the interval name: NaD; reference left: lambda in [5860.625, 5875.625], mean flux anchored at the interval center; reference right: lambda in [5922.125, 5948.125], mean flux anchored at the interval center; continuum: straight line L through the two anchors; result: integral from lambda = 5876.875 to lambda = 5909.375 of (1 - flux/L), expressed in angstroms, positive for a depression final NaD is 3.4 angstroms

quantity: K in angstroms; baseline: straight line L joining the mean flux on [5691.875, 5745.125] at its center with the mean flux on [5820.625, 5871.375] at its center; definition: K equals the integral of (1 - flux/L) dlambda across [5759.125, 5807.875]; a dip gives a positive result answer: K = 1.9 angstroms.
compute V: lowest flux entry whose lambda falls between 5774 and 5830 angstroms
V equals 10.75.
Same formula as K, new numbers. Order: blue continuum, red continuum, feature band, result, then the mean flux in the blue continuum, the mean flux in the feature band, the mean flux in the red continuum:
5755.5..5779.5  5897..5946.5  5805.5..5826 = -1.1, 12.7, 13.4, 12.7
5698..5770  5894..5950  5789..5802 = 0.7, 13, 12.2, 12.7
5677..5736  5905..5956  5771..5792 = 1.1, 13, 12.2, 12.8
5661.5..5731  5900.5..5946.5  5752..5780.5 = 0.5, 13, 12.7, 12.7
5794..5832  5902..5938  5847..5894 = 1.3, 12.8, 12.4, 12.7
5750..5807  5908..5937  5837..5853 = 0.2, 12.5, 12.6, 12.9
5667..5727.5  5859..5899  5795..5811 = 0.4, 13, 12.2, 12.2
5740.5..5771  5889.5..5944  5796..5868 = 1.3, 13.2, 12.7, 12.5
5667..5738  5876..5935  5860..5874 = -0.5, 13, 12.9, 12.3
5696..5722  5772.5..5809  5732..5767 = -2.1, 12.7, 13.2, 12.2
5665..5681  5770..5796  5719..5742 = -0.6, 13.3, 13.1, 12.3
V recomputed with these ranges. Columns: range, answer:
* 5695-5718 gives 10.6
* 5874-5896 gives 10.18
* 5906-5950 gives 10.47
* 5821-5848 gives 10.41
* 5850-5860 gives 11.59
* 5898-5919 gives 10.4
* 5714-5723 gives 13.25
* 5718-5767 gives 11.46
